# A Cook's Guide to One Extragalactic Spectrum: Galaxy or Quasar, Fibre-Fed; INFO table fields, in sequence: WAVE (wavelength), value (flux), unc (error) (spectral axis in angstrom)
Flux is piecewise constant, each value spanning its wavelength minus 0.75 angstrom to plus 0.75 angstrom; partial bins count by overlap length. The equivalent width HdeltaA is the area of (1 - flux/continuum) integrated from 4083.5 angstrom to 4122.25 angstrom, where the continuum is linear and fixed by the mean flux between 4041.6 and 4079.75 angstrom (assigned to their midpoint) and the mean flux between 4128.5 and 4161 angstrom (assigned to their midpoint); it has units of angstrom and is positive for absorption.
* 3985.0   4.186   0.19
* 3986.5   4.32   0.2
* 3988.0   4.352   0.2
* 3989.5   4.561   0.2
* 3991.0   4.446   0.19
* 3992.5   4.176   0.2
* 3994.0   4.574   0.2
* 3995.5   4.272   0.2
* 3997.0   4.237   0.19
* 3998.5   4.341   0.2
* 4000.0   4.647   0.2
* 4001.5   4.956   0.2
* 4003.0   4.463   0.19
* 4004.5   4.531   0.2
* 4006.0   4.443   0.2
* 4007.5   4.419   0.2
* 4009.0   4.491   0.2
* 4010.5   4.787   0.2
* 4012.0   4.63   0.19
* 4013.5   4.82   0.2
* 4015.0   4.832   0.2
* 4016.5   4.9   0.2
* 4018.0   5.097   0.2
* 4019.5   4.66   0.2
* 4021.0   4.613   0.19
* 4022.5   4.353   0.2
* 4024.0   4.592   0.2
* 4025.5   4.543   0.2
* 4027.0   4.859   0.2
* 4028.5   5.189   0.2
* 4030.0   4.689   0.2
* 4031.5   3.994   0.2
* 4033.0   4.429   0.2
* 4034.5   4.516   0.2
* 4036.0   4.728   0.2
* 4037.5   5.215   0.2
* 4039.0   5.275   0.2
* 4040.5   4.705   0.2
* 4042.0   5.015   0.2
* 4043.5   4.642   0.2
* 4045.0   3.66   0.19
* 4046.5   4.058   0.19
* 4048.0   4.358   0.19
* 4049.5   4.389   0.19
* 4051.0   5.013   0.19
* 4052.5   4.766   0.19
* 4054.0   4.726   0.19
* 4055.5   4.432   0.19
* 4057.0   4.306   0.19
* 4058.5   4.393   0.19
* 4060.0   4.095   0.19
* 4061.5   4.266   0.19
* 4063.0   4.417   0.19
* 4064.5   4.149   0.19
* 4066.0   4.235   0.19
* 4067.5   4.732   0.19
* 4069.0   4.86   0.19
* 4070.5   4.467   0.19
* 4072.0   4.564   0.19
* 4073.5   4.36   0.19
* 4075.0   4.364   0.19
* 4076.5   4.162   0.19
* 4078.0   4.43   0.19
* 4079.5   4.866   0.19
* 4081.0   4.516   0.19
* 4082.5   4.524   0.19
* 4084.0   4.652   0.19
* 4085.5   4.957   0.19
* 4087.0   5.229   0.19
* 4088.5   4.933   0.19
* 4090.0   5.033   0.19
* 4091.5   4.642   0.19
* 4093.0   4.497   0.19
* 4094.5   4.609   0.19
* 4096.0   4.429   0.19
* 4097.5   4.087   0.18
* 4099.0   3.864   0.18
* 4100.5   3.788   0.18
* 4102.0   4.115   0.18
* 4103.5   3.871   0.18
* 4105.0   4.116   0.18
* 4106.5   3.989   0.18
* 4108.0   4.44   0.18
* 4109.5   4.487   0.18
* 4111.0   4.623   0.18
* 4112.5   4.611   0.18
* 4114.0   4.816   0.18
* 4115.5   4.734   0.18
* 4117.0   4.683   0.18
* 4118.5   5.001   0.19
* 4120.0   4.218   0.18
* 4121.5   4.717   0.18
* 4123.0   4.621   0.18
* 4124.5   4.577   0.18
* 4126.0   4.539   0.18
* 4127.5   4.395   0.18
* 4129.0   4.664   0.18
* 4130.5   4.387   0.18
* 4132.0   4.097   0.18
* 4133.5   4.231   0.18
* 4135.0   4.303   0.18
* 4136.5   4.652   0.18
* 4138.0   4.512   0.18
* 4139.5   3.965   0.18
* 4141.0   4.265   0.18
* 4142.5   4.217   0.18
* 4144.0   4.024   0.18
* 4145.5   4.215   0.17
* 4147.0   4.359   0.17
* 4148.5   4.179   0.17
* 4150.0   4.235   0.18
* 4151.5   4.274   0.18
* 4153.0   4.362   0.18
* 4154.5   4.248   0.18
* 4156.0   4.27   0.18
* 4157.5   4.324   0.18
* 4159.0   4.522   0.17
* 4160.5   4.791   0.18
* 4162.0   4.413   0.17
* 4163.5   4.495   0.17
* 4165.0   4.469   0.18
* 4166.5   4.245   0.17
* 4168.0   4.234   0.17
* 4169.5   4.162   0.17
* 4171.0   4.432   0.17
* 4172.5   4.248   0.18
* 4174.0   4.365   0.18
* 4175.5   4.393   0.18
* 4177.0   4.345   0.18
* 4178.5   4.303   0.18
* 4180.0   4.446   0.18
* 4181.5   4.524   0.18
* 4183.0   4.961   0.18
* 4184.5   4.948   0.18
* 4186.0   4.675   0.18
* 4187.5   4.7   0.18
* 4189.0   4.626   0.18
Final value -1.1 angstrom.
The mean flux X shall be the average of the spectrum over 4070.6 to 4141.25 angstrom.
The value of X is 4.47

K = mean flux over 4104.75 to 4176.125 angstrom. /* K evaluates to 4.4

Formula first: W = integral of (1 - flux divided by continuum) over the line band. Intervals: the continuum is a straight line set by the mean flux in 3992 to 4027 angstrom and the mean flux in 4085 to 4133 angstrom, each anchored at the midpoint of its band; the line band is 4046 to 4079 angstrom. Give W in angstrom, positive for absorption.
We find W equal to 0.7 angstrom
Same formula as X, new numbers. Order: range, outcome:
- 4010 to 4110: 4.54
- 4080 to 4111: 4.45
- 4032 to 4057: 4.6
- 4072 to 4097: 4.63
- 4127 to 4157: 4.29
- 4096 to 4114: 4.22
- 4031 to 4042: 4.73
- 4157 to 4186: 4.46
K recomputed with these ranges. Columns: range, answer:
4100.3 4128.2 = 4.45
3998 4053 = 4.64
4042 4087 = 4.48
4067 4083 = 4.53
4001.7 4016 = 4.62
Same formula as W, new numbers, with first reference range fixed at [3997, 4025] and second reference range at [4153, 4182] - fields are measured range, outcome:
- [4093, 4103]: 0.7 angstrom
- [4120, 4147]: 0.4 angstrom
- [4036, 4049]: -0.1 angstrom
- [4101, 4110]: 0.7 angstrom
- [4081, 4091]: -0.8 angstrom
